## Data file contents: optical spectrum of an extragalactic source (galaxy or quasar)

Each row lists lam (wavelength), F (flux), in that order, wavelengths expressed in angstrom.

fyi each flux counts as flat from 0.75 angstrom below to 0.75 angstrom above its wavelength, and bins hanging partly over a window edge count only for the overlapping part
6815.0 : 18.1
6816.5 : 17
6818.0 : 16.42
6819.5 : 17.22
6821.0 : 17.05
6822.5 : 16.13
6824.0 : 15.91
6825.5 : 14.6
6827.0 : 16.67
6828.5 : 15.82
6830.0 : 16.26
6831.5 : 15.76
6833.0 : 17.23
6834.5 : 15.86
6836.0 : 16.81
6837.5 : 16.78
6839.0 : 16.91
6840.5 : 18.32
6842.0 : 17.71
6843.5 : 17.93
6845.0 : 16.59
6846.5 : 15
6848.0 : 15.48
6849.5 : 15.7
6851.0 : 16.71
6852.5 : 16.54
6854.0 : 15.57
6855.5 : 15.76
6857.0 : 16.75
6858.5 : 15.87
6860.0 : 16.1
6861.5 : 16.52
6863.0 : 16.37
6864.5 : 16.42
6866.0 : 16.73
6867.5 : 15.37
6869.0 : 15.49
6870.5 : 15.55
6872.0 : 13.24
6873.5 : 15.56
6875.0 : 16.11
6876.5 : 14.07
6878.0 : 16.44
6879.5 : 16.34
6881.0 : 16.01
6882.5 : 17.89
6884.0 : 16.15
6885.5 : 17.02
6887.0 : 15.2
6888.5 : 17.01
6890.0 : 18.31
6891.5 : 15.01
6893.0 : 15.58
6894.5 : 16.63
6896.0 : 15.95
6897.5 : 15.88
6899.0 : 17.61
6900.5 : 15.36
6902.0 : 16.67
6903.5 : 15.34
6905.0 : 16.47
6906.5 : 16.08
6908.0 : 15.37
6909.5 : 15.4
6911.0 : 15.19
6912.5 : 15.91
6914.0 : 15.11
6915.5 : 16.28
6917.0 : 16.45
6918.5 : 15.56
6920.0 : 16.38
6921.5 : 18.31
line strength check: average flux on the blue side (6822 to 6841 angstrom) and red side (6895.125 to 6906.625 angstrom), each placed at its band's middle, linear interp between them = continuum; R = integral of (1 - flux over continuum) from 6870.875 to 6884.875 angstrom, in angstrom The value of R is 0.4 angstrom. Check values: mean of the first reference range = 16.4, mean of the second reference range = 16.2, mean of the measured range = 15.8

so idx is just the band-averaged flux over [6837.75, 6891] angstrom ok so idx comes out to 16.2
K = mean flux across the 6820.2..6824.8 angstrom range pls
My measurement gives 16.4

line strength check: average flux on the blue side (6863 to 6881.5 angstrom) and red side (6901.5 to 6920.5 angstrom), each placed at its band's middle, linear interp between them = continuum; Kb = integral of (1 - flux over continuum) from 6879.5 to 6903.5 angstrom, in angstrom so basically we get -1.0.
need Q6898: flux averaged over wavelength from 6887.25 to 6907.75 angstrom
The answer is 16.3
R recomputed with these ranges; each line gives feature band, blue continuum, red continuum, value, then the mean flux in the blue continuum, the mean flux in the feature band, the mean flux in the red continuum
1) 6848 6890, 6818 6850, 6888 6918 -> 0.6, 16.5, 16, 16.1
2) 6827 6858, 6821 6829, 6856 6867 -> -0.6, 15.9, 16.5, 16.4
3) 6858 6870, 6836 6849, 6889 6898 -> 0.3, 16.8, 16.1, 16.3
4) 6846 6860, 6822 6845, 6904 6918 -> 0.4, 16.6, 16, 15.8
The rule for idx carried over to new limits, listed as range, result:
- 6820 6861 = 16.4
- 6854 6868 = 16.2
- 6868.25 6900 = 16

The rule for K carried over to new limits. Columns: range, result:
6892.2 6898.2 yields 16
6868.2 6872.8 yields 14.8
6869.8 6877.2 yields 14.9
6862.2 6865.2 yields 16.4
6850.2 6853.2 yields 16.6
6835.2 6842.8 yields 17.3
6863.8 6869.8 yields 16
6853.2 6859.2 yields 16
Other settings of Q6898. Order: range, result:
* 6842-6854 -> 16.3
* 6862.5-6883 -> 15.8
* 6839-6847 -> 17.2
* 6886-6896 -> 16.3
